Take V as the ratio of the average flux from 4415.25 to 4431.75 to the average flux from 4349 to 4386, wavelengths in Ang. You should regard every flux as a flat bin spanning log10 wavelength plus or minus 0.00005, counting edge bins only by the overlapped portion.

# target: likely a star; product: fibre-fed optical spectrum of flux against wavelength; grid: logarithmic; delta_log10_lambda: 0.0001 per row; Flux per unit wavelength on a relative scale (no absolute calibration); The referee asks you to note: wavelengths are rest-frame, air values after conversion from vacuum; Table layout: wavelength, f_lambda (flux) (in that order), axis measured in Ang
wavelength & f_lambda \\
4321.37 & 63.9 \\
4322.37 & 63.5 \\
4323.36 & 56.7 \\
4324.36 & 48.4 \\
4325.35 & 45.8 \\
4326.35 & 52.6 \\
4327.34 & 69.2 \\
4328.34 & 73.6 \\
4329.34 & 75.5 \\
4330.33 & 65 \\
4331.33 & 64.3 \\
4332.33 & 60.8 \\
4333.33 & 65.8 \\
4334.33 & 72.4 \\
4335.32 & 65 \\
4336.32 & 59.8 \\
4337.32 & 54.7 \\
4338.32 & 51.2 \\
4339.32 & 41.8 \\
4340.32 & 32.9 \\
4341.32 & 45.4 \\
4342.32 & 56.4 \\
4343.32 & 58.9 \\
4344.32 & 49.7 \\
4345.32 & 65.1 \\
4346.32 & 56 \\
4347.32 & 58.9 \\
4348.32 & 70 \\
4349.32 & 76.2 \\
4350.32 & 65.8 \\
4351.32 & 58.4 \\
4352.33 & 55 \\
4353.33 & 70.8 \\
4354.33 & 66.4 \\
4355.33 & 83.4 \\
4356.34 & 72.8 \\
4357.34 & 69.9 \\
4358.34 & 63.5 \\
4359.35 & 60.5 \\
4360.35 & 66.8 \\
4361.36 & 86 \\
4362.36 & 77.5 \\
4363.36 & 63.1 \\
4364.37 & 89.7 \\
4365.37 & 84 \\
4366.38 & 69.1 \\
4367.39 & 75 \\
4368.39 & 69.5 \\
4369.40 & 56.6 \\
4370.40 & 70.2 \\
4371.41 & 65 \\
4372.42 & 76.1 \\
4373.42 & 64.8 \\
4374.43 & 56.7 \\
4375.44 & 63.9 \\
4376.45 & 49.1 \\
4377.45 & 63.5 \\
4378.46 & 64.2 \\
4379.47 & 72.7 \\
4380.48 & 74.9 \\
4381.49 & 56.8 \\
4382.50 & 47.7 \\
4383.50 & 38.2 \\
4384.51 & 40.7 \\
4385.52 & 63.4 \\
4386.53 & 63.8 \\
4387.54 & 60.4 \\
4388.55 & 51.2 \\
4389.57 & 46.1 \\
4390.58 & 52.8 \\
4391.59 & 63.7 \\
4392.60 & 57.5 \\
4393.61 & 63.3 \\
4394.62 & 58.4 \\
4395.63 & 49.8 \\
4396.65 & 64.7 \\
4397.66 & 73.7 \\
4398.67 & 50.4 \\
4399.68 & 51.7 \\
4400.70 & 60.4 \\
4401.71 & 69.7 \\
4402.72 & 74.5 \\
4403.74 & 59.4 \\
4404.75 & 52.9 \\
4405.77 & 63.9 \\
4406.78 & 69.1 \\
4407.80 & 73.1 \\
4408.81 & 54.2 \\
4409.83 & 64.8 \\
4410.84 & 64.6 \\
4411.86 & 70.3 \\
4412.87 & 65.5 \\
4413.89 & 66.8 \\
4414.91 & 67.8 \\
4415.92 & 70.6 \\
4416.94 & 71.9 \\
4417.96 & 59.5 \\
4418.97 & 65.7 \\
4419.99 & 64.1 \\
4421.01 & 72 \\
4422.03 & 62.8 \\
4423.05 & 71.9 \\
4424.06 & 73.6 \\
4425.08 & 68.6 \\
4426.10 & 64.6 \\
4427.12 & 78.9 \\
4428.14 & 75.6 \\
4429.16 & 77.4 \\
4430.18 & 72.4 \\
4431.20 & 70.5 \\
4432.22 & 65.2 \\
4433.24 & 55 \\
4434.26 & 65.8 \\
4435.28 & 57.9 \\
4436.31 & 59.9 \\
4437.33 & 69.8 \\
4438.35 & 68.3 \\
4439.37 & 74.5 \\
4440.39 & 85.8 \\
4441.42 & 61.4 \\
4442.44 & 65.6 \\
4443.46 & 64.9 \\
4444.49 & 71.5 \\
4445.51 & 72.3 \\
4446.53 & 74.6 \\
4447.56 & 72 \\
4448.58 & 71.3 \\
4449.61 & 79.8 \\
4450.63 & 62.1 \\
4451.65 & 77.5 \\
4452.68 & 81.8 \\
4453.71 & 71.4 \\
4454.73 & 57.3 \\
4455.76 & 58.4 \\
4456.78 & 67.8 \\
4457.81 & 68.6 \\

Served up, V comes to 1.06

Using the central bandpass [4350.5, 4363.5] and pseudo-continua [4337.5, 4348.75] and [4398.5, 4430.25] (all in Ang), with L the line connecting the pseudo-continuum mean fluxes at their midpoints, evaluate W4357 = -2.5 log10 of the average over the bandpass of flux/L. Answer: -0.23 mag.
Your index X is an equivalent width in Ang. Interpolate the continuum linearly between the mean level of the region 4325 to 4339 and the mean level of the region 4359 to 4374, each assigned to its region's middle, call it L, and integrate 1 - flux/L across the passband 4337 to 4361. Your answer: 2.3 Ang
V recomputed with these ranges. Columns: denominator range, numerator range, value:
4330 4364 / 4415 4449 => 1.10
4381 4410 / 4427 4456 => 1.19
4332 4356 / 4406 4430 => 1.14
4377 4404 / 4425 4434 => 1.18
